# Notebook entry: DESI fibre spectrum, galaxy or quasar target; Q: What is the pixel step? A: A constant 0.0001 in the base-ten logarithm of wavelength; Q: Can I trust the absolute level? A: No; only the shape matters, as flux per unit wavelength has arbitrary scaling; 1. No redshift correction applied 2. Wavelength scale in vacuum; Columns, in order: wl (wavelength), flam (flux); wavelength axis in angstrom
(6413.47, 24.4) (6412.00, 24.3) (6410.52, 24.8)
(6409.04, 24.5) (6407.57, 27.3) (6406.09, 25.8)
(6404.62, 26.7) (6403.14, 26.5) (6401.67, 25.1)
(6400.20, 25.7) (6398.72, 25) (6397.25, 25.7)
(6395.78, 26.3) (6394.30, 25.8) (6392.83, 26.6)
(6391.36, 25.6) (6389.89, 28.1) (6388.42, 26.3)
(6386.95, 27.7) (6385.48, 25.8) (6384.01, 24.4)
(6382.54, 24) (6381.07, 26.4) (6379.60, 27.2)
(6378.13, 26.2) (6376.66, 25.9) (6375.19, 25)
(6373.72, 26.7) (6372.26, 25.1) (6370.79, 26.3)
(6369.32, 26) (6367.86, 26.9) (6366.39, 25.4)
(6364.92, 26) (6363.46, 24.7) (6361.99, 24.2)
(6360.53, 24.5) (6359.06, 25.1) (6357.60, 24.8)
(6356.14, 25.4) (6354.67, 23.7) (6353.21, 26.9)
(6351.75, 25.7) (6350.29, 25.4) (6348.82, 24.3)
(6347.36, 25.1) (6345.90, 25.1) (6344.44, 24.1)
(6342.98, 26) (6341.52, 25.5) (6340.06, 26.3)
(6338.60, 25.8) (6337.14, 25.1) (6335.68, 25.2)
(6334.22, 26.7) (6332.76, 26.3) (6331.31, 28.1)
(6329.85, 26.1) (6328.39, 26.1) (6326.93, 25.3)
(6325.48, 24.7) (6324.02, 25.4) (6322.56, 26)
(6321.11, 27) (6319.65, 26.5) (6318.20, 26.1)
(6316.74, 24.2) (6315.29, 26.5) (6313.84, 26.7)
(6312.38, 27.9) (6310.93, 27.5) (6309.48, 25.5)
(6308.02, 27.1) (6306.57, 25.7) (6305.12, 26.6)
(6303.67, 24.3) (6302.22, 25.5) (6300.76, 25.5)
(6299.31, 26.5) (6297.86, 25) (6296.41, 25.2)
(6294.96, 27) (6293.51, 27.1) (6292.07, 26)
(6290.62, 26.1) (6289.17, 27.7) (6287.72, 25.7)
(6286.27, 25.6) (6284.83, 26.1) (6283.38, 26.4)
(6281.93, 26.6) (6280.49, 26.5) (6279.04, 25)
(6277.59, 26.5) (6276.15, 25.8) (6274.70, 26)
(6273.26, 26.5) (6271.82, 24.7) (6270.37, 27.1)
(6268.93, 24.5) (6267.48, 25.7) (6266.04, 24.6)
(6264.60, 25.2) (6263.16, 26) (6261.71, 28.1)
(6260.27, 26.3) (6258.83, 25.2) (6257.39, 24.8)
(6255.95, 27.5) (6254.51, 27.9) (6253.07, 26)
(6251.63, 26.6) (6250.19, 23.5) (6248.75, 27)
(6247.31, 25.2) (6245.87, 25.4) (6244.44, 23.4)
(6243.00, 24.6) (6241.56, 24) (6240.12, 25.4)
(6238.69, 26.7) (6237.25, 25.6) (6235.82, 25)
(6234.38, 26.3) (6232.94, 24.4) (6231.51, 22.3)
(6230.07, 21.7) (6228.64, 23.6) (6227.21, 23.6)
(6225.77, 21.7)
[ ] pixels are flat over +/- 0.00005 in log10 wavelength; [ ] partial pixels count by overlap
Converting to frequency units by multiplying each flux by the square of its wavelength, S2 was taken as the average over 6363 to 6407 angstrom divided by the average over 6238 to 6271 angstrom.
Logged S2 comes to 1.05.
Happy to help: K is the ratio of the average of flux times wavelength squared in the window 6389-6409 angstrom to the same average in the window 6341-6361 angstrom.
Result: 1.06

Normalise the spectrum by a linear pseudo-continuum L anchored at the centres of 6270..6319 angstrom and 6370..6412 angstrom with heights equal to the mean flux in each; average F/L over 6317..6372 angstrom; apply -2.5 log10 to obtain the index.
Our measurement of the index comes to 0.02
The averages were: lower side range 26.1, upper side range 25.9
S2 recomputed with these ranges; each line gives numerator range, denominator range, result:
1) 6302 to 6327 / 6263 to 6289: 1.02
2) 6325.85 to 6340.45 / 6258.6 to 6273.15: 1.03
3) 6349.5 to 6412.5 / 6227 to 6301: 1.04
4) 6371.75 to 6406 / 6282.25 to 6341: 1.02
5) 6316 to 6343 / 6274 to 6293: 1.00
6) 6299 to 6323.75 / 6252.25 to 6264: 1.01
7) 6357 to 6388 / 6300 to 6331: 1.00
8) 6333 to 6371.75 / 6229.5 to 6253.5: 1.06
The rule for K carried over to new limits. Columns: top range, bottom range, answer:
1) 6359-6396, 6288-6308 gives 1.02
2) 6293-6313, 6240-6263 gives 1.03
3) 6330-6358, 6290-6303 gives 1.00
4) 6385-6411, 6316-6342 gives 1.03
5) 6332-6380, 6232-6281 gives 1.03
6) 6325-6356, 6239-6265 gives 1.02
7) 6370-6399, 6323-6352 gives 1.03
